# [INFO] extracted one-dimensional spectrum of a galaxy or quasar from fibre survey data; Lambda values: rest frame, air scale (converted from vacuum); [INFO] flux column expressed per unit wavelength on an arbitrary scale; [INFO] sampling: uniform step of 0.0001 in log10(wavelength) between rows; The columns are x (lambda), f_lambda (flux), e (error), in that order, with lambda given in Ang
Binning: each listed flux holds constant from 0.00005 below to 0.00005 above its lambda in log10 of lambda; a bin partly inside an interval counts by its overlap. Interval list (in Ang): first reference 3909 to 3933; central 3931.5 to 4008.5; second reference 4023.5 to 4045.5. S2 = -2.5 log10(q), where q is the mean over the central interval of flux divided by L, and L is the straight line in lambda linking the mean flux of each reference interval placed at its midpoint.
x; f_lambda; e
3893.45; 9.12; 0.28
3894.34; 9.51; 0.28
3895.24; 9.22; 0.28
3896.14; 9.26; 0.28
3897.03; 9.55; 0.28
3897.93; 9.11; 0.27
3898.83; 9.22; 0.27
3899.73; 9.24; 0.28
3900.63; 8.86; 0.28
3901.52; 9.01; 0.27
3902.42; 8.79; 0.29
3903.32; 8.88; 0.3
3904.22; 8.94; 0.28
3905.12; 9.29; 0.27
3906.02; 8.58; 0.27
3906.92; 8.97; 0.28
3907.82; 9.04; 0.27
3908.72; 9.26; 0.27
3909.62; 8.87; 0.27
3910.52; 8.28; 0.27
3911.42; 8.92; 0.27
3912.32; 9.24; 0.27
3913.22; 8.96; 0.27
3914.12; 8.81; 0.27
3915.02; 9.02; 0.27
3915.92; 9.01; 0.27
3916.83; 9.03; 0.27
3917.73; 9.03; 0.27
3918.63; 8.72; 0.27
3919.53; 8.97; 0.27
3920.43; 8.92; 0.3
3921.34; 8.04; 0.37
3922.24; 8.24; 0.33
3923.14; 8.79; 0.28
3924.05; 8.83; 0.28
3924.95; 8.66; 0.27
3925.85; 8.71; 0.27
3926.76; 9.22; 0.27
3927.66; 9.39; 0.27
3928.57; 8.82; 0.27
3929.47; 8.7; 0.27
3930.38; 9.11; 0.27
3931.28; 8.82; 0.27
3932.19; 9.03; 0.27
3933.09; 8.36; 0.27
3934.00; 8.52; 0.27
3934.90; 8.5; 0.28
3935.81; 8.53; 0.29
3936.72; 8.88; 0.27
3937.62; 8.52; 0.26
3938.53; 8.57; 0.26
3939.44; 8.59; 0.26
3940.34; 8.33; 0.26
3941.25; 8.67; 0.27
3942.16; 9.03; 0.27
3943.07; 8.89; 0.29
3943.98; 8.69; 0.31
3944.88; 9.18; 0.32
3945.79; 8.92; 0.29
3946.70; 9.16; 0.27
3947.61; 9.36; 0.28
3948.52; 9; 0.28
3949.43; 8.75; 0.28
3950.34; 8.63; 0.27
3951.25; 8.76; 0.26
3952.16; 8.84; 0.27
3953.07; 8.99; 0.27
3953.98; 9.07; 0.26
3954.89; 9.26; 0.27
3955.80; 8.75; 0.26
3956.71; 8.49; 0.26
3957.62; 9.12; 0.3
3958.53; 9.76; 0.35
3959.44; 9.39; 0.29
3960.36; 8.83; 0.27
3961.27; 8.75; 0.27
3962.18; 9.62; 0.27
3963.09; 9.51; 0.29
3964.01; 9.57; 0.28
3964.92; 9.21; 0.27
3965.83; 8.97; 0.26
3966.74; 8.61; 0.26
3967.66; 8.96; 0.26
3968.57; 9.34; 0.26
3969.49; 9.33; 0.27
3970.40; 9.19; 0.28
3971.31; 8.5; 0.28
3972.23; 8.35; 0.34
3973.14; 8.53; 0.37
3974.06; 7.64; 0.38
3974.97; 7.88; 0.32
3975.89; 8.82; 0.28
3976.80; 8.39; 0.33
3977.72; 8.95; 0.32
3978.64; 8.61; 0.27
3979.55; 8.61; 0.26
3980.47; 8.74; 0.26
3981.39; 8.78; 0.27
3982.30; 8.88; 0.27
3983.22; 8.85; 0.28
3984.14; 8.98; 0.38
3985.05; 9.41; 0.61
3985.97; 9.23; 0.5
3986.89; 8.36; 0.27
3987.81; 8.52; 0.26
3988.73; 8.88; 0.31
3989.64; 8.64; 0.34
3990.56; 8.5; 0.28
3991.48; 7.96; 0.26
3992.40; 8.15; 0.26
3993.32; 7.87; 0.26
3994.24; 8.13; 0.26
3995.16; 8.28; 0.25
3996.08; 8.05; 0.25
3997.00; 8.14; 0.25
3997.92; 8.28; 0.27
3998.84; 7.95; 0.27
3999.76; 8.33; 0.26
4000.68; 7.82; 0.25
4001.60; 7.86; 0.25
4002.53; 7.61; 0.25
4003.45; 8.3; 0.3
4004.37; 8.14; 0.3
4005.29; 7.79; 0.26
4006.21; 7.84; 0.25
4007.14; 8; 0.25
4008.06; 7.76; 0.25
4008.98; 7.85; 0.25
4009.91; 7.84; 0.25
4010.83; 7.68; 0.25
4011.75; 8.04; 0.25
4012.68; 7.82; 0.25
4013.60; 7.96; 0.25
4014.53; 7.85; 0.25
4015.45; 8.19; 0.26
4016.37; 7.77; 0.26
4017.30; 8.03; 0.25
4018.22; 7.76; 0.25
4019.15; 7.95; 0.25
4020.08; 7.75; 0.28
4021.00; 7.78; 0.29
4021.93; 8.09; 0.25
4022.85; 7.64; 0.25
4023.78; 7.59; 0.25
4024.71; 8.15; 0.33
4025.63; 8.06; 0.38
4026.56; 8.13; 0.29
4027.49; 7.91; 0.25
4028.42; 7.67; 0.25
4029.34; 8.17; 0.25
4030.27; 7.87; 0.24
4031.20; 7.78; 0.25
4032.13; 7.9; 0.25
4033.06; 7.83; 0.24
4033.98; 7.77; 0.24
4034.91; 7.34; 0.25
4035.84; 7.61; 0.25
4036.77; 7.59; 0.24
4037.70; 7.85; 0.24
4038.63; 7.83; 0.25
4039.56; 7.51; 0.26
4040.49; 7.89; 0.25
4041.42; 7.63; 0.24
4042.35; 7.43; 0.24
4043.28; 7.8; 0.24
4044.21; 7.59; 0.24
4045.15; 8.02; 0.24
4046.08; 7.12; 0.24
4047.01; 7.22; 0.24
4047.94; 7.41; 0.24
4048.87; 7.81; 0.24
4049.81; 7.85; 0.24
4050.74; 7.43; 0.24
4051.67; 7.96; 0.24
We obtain -0.03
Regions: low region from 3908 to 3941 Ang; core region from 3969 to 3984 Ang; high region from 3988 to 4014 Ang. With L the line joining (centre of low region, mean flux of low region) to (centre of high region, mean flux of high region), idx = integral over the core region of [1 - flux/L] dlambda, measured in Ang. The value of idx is -0.6 Ang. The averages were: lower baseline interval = 8.79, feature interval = 8.63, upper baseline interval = 8.06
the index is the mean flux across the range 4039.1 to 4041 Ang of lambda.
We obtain 7.7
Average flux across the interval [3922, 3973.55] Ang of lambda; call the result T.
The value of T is 8.9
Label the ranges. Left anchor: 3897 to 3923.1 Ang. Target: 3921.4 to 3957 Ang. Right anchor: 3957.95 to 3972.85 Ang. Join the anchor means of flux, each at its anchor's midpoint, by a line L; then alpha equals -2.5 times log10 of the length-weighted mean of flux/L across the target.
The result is 0.03 mag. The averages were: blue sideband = 8.91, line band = 8.8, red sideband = 9.11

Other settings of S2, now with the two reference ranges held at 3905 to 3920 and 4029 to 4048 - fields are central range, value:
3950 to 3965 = -0.07 mag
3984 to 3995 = -0.05 mag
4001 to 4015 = 0.01 mag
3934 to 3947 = -0.01 mag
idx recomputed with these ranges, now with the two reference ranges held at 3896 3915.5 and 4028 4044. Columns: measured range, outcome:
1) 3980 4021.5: -0.52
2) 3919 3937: 0.07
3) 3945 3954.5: -0.42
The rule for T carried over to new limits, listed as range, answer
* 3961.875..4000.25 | 8.65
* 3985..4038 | 8.01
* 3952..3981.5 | 8.89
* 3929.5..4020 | 8.56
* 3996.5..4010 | 7.97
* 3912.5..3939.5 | 8.78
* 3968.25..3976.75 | 8.6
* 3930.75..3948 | 8.77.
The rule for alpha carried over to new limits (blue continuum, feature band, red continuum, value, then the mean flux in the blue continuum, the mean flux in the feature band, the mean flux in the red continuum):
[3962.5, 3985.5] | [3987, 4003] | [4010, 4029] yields 0.029 mag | 8.83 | 8.18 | 7.89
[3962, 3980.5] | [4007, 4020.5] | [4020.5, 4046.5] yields 0.030 mag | 8.81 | 7.88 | 7.77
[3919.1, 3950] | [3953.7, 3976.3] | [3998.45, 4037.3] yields -0.060 mag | 8.78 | 8.94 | 7.88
